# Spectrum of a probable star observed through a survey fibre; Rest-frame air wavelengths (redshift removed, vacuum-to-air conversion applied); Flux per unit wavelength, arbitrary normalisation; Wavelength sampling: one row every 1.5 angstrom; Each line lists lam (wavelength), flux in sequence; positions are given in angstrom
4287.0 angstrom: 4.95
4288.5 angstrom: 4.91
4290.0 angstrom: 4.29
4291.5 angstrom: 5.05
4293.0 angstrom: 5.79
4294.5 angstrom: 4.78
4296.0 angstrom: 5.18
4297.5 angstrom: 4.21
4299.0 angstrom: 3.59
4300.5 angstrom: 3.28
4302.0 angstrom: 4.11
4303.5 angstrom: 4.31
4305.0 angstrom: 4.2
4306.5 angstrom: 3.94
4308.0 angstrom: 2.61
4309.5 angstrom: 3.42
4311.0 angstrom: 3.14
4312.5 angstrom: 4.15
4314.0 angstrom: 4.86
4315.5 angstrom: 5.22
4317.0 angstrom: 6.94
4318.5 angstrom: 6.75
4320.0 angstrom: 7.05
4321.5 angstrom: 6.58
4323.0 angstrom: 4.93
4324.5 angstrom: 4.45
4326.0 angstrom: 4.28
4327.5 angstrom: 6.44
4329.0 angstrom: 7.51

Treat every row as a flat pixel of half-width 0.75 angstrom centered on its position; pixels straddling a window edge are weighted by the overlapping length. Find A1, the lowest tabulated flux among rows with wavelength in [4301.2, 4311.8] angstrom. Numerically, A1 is 2.61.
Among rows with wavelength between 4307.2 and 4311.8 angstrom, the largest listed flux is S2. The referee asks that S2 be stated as 3.42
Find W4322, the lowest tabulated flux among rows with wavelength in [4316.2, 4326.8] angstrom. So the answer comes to 4.28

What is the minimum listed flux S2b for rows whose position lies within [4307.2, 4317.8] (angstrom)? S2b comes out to 2.61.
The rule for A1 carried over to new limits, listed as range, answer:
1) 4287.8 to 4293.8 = 4.29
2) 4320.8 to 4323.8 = 4.93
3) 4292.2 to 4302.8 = 3.28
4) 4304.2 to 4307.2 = 3.94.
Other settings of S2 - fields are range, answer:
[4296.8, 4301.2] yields 4.21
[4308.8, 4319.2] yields 6.94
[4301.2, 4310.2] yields 4.31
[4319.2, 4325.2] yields 7.05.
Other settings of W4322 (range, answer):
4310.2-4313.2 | 3.14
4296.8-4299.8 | 3.59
